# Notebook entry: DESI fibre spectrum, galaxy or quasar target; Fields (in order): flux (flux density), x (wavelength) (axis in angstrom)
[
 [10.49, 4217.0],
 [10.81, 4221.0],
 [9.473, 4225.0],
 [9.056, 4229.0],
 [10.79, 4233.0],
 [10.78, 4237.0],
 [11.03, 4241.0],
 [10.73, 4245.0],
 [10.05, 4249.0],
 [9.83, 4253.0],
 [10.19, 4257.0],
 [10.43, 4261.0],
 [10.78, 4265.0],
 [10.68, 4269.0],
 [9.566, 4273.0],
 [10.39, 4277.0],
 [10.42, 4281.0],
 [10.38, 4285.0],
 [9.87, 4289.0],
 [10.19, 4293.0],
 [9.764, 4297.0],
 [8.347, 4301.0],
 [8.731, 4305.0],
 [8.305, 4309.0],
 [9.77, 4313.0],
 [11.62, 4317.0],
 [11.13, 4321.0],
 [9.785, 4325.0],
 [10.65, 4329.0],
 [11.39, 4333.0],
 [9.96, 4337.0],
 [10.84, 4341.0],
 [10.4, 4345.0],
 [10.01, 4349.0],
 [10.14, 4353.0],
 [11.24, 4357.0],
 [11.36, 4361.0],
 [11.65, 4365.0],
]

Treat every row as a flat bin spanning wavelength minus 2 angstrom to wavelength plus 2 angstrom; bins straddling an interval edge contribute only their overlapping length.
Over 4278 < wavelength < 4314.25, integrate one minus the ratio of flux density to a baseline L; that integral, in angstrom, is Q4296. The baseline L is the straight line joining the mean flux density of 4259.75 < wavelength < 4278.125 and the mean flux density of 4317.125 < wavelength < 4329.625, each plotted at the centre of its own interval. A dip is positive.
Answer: 3.3 angstrom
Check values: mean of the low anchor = 10.4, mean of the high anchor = 10.7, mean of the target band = 9.55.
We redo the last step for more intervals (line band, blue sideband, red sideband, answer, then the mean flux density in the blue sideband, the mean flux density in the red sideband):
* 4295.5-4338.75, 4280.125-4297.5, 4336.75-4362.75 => 1.7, 10.1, 10.6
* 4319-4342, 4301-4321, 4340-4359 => -1.2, 9.63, 10.5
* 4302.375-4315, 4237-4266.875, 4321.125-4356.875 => 1.9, 10.5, 10.5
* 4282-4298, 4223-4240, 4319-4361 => 0.4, 10.1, 10.6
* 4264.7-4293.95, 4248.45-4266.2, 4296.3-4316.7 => -1.5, 10.2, 9.15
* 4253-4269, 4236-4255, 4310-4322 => 0.1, 10.5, 10.6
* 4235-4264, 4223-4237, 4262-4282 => -0.9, 9.92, 10.4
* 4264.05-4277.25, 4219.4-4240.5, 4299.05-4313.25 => -1.3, 10.2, 8.67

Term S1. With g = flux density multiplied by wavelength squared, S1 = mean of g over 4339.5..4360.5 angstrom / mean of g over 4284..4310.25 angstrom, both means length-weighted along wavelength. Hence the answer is 1.2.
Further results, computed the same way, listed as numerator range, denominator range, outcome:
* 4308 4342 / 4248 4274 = 1.05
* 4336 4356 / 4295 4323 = 1.09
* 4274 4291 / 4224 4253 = 1.02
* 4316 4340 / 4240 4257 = 1.08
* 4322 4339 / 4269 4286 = 1.05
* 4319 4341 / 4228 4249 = 1.05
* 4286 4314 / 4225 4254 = 0.93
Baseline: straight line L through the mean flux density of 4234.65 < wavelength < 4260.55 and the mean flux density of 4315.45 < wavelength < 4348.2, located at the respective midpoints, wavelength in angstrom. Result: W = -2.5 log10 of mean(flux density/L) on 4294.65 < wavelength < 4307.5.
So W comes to 0.18 mag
